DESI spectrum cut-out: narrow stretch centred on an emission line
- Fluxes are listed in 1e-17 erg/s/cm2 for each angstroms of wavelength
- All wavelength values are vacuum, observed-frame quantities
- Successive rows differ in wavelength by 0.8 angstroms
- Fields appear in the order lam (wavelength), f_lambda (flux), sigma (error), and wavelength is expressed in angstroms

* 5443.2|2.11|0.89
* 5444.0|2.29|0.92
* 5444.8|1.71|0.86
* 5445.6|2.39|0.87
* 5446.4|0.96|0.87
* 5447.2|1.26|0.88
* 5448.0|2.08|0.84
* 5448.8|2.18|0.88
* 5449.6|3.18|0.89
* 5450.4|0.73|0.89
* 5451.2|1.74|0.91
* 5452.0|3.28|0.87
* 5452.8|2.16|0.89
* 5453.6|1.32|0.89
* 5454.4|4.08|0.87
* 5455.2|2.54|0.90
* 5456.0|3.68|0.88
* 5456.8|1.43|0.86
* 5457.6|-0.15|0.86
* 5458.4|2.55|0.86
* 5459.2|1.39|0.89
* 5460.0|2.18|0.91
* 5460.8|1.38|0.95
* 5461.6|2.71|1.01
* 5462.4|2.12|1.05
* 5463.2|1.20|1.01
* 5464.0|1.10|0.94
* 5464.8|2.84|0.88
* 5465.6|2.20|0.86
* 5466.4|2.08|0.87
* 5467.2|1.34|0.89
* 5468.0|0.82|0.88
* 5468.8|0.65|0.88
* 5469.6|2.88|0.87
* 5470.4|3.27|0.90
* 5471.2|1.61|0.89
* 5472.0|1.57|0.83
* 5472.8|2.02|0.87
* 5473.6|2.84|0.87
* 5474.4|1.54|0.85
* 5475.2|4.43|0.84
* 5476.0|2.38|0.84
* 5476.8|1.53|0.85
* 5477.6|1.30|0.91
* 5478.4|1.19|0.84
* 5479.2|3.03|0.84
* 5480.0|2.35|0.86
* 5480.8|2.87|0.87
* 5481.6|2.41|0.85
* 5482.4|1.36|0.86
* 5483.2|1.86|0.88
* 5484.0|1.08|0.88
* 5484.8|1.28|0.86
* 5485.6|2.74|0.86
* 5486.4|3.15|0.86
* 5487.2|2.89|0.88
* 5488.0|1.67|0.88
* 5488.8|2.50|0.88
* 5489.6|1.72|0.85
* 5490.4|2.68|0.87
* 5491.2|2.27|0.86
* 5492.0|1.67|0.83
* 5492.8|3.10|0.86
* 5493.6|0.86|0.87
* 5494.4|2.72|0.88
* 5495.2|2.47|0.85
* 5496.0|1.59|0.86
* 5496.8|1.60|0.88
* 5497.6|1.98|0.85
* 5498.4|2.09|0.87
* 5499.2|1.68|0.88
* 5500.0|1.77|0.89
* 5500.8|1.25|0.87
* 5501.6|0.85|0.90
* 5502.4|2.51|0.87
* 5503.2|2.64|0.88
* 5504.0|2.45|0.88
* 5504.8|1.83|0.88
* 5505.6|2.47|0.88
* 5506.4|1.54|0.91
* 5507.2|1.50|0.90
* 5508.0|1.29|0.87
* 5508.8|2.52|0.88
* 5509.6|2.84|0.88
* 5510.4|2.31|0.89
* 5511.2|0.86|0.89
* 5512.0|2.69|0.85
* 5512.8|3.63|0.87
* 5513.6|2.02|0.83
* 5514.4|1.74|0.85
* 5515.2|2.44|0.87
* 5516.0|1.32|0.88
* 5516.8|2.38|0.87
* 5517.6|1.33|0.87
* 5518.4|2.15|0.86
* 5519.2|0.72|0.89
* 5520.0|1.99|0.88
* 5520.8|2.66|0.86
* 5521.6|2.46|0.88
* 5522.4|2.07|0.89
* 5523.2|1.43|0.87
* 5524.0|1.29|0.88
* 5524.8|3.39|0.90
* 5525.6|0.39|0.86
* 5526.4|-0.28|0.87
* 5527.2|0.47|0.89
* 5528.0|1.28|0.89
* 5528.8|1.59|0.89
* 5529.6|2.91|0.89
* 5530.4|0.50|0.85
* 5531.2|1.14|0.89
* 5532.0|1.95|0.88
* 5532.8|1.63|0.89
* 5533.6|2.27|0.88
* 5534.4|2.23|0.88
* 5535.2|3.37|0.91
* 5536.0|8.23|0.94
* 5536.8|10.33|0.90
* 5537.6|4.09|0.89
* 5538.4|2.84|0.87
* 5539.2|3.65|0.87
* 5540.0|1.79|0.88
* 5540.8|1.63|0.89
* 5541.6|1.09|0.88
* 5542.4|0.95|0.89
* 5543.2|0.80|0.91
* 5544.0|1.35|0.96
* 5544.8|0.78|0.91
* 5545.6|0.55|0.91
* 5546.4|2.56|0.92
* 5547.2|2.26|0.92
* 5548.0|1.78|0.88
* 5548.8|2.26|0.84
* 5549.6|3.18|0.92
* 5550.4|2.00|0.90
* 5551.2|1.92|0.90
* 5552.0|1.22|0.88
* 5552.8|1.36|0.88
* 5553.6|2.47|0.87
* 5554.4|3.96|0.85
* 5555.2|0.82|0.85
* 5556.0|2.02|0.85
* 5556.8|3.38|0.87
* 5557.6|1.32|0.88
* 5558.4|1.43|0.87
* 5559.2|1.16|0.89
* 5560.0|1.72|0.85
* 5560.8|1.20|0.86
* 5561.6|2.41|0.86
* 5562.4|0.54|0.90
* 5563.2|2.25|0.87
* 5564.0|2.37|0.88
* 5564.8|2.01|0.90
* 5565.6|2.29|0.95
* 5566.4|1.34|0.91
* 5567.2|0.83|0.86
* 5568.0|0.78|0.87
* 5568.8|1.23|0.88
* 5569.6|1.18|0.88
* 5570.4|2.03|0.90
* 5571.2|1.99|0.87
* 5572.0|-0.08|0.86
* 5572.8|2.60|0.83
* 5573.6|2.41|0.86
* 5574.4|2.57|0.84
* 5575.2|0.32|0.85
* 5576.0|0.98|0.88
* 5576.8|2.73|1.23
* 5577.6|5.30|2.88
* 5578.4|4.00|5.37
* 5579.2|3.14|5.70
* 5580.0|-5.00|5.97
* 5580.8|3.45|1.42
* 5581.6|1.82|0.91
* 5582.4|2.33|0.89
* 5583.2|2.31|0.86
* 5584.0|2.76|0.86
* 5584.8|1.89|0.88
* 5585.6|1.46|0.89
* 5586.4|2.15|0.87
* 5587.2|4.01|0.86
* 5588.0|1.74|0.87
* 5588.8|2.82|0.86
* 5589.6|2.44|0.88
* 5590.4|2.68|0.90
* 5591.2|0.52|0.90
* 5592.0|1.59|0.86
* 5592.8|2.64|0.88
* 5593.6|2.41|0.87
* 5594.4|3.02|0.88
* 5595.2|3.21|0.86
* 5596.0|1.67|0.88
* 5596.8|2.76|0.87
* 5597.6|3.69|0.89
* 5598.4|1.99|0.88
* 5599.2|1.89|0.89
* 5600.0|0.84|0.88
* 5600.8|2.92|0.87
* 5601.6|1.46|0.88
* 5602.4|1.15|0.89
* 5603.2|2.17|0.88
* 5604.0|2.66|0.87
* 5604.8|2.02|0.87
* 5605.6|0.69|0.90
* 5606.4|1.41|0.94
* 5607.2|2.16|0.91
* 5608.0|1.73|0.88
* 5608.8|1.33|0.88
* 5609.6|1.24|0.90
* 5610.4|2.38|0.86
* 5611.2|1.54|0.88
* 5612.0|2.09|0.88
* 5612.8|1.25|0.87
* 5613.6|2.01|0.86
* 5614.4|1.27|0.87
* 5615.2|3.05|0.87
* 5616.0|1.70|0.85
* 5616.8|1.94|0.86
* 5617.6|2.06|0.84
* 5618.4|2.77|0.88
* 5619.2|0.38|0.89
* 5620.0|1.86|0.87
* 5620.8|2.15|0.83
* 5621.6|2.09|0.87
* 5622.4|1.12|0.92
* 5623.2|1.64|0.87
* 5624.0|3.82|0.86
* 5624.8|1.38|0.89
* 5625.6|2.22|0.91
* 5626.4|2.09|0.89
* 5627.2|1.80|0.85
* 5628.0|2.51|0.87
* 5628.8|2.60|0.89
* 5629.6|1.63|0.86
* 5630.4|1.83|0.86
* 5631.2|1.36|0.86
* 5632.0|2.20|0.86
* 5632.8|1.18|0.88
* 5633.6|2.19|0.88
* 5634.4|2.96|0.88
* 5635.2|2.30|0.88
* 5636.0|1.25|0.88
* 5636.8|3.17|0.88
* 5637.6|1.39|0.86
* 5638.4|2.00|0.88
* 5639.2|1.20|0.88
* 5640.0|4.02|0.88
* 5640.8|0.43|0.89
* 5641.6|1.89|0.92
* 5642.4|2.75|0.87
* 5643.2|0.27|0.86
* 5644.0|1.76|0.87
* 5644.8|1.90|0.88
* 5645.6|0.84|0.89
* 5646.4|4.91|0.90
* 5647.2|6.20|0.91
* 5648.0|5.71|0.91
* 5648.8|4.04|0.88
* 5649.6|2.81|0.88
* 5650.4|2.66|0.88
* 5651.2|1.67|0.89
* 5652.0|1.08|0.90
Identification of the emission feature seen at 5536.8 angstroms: Hbeta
